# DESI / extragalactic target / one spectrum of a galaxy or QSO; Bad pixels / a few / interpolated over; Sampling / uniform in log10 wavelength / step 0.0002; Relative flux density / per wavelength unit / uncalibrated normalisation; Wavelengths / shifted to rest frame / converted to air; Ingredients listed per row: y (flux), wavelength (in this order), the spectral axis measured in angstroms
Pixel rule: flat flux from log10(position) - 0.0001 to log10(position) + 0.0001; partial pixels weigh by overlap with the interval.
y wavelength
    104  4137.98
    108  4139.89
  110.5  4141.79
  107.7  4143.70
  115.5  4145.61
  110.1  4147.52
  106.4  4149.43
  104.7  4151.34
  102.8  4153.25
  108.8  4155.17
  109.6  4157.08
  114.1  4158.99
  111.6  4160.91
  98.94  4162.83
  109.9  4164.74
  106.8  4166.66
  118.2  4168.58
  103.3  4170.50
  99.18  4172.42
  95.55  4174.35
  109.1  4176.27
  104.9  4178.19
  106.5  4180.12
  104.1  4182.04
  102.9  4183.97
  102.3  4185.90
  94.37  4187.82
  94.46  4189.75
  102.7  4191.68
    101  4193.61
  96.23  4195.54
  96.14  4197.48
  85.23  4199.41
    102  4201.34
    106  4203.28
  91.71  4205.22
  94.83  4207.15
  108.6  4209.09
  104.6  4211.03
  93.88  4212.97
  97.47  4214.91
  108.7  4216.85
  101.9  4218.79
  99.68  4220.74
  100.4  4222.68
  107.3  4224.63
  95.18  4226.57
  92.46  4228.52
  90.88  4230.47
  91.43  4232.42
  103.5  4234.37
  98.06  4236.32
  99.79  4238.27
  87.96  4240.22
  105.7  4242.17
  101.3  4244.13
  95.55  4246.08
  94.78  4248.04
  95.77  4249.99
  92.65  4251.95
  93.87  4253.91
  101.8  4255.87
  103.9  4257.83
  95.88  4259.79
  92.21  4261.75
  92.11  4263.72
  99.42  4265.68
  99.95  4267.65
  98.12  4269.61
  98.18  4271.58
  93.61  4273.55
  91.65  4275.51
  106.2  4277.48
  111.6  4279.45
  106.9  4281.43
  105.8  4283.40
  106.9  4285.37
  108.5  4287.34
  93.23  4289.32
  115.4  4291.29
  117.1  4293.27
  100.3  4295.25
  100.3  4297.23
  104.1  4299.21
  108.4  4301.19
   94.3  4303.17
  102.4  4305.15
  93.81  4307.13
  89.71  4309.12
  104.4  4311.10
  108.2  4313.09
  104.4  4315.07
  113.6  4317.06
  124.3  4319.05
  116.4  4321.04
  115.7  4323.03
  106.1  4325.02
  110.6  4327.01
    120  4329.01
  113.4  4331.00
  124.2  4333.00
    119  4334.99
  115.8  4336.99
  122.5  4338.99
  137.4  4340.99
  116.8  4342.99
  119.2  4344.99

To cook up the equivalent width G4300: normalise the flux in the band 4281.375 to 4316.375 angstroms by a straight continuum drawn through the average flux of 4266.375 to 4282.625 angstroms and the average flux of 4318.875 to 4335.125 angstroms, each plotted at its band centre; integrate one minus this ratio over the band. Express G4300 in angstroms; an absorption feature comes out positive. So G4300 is 1.4 angstroms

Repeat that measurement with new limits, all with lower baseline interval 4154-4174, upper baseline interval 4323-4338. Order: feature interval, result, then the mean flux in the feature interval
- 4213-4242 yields 3.2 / 98.3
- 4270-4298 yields 2.3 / 104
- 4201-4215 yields 1.2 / 99.9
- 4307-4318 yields 1.1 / 103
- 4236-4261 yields 3.2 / 97.4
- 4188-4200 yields 1.4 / 96.2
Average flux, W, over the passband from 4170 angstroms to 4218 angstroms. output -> 100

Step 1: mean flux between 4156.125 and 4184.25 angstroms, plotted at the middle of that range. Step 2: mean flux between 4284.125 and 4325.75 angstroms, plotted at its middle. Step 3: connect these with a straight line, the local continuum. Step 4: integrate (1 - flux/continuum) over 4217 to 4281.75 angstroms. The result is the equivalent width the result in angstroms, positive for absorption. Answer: 4.87 angstroms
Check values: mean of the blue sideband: 106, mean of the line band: 98.2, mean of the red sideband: 106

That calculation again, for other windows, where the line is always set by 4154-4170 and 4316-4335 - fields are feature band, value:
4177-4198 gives 1.9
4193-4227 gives 3.6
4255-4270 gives 2.1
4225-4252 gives 3.9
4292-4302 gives 0.8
